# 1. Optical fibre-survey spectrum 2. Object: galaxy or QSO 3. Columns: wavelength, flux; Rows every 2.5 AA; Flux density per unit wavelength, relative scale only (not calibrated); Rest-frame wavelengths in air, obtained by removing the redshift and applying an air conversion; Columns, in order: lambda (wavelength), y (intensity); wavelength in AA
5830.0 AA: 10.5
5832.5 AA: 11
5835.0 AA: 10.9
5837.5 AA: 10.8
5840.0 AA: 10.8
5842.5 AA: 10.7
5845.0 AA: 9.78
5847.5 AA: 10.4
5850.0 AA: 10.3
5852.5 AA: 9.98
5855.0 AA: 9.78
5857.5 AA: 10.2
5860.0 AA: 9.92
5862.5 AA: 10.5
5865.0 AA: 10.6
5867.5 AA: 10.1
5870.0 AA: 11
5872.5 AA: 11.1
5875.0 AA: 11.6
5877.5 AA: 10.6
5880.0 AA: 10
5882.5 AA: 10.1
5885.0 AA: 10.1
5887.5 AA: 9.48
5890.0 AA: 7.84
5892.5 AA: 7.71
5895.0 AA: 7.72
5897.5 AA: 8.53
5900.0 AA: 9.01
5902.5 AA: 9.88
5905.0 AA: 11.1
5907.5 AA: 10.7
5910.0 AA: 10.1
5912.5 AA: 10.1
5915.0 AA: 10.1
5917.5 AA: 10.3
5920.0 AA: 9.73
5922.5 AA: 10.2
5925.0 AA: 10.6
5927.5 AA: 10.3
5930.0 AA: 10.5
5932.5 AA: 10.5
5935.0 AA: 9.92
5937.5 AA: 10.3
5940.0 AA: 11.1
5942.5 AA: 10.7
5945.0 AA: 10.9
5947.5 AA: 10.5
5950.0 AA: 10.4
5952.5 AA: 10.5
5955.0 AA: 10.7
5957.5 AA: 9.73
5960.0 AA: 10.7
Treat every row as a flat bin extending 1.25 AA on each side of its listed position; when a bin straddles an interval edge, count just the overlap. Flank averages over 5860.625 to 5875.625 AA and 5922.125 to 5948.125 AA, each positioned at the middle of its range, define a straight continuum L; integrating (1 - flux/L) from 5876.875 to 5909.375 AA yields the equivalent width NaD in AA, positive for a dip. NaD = 3.7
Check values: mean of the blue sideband 10.7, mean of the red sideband 10.5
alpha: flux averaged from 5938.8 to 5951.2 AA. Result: 10.7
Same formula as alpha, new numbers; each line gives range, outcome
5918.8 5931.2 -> 10.3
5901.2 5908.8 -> 10.5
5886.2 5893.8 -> 8.35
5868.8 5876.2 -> 11.2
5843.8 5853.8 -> 10.1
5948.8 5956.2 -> 10.5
